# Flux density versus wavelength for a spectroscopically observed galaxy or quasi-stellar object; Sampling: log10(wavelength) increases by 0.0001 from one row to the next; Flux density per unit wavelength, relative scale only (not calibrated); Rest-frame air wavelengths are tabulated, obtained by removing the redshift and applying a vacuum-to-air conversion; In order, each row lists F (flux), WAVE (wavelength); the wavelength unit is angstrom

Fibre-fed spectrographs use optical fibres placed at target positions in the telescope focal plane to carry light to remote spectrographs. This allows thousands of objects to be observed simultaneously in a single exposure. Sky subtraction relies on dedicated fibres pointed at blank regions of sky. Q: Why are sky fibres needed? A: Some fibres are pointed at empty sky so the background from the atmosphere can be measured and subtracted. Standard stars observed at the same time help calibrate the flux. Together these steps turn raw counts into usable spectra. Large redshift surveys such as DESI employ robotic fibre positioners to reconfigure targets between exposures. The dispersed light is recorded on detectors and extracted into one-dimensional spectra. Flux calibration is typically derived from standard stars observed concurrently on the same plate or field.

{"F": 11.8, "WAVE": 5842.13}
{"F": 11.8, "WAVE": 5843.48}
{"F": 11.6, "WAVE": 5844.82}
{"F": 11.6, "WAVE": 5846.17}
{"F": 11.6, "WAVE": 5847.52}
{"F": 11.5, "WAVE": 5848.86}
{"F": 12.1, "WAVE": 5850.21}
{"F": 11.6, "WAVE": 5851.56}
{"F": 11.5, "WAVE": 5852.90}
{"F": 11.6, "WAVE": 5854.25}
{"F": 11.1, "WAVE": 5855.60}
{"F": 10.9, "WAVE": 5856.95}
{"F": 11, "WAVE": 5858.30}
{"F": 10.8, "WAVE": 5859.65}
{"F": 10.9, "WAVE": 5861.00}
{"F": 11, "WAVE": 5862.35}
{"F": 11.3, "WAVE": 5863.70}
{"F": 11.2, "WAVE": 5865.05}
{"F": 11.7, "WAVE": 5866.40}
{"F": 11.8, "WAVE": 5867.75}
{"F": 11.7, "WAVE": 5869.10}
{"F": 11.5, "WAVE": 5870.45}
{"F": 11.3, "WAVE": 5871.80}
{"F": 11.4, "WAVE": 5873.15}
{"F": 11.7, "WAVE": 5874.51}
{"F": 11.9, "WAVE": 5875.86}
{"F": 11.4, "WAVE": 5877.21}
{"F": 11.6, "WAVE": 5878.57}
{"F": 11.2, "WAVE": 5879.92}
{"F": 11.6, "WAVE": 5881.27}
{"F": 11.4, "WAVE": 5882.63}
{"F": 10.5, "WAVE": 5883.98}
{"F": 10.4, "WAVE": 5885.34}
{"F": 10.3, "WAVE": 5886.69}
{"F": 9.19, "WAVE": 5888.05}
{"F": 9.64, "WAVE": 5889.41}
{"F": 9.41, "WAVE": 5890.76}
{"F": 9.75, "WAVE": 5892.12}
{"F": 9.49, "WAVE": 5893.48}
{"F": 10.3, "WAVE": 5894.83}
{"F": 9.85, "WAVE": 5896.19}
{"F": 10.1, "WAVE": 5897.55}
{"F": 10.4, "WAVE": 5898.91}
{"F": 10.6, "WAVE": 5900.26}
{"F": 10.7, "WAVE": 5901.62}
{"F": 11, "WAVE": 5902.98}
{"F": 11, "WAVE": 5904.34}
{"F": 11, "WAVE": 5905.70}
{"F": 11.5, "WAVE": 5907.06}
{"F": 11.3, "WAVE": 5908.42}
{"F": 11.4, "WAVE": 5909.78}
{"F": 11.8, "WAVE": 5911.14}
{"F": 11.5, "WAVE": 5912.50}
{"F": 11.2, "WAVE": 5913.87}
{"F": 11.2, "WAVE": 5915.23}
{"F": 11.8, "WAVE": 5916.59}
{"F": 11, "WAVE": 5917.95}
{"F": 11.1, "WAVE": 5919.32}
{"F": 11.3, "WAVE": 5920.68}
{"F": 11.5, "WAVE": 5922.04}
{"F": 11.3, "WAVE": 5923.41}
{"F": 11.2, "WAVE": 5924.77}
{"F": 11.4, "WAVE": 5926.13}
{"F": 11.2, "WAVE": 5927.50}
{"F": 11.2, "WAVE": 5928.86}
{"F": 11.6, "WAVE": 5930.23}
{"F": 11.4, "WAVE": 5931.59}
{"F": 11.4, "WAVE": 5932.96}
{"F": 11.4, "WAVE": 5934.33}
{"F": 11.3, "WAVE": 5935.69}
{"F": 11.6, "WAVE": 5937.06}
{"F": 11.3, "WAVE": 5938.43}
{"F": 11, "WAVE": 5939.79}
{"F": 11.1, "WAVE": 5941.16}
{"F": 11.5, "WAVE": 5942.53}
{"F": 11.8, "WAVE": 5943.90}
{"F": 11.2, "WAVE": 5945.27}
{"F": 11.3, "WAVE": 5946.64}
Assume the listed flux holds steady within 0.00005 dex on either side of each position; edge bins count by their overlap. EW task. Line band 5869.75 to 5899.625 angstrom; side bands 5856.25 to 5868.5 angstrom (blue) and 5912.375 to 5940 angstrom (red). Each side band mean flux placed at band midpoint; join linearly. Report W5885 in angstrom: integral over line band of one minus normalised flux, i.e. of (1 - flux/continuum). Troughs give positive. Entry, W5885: 1.5 angstrom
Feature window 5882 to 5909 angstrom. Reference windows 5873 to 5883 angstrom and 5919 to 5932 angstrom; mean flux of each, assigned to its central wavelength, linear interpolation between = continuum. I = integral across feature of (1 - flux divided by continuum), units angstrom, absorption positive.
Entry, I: 2.5 angstrom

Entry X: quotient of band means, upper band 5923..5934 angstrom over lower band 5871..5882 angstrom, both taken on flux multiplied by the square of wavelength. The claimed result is 1.0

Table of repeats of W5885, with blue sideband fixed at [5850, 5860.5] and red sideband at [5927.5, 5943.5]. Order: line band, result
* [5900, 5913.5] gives 0.15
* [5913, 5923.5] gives 0.03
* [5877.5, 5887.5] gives 0.27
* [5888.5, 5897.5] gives 1.24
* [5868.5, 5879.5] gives -0.25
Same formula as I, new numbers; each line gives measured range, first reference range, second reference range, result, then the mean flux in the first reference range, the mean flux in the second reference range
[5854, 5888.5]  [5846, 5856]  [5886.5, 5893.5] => -2.12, 11.6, 9.58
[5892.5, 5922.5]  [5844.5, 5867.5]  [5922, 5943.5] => 1.06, 11.4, 11.3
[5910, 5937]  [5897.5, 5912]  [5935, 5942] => -0.48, 11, 11.3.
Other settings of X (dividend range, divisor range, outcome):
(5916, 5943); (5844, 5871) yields 1.02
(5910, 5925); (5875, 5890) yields 1.06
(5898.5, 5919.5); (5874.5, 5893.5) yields 1.06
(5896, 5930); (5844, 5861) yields 1.00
